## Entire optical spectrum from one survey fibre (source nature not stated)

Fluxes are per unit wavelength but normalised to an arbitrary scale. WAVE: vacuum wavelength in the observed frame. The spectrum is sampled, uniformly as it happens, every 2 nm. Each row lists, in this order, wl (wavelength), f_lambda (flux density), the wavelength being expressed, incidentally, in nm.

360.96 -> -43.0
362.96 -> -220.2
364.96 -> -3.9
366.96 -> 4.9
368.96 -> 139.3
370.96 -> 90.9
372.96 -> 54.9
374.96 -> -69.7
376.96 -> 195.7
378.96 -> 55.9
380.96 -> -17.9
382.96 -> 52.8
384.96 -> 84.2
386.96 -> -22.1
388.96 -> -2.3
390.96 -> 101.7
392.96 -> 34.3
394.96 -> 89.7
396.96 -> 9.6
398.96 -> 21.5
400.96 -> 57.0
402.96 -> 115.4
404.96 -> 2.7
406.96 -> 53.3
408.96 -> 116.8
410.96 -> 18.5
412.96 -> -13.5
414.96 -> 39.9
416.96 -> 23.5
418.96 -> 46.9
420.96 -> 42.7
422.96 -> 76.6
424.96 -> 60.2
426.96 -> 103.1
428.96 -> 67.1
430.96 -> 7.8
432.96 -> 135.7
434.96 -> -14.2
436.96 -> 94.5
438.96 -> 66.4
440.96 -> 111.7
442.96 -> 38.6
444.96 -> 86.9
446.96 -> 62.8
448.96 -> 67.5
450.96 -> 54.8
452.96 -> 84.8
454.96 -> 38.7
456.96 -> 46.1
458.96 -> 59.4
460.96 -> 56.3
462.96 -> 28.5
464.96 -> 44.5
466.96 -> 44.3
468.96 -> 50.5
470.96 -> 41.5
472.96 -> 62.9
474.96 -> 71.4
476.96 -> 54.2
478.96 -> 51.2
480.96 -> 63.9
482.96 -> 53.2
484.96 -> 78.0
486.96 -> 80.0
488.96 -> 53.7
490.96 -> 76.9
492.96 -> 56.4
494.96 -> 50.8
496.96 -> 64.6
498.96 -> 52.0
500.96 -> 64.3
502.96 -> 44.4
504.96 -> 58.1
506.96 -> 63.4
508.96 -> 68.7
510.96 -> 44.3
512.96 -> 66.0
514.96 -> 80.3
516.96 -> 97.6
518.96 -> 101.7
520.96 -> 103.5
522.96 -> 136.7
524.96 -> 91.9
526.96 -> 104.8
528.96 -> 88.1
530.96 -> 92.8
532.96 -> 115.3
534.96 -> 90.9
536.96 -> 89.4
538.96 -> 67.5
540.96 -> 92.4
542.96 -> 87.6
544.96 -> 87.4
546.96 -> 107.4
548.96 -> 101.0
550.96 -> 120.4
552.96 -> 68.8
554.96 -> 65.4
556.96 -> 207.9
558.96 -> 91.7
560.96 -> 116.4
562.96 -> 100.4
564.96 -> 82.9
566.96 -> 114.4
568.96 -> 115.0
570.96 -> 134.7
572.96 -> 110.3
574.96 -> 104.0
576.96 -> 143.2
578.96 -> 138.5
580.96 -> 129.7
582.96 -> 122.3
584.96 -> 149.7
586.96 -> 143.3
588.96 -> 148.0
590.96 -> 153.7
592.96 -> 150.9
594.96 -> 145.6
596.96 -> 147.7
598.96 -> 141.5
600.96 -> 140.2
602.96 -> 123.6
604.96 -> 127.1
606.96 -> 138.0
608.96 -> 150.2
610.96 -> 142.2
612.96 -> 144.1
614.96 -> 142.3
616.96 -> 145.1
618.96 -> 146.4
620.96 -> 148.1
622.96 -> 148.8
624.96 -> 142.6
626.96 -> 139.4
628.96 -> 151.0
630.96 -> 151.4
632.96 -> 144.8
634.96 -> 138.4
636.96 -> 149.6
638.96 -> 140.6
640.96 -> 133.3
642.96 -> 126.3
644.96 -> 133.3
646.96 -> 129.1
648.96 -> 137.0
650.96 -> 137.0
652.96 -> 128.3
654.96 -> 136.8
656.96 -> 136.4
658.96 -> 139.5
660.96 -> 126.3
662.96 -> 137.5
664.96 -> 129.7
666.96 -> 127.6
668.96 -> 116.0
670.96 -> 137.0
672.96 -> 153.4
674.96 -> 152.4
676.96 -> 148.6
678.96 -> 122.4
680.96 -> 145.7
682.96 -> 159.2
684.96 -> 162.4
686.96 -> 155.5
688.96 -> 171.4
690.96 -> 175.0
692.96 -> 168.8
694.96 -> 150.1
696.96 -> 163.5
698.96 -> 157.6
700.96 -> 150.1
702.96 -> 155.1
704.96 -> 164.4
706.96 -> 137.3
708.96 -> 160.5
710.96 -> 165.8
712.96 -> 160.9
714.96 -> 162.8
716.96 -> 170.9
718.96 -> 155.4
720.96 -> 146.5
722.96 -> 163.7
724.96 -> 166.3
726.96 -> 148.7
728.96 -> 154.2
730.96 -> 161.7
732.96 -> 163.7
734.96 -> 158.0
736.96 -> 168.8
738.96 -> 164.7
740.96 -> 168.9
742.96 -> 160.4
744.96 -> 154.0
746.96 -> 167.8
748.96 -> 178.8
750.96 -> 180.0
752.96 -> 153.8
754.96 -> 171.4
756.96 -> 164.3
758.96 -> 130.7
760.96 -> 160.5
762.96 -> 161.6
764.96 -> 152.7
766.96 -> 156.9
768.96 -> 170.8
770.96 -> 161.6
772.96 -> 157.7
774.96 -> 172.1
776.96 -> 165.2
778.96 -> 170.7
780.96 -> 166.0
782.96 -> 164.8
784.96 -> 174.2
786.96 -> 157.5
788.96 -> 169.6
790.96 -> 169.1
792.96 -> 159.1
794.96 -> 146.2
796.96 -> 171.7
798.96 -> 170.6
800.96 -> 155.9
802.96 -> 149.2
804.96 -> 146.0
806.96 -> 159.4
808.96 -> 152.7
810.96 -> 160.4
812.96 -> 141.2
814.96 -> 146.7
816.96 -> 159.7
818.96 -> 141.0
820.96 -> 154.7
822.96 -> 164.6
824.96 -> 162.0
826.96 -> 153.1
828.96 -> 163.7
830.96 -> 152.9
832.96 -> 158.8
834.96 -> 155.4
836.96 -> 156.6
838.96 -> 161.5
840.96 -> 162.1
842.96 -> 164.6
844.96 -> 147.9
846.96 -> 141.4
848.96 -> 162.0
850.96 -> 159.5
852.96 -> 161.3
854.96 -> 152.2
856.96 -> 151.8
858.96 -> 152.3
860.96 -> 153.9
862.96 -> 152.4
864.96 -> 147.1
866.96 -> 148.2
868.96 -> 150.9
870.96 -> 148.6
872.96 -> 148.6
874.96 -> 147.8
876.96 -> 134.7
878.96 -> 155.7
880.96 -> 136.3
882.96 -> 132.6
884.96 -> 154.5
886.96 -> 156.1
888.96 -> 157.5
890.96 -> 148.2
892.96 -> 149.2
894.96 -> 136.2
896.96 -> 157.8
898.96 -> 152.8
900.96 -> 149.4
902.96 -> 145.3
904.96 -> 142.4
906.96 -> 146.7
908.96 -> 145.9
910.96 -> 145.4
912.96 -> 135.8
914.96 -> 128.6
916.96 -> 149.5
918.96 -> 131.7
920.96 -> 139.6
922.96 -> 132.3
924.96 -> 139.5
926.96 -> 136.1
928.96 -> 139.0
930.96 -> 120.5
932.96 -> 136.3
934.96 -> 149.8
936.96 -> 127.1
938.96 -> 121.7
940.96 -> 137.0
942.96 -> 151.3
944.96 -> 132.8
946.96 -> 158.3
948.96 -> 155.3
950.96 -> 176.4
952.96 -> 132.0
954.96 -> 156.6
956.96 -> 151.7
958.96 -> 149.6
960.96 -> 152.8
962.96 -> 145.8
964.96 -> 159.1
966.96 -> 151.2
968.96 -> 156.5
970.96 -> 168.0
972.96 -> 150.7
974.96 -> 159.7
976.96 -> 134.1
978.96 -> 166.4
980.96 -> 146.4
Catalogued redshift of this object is 0.289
